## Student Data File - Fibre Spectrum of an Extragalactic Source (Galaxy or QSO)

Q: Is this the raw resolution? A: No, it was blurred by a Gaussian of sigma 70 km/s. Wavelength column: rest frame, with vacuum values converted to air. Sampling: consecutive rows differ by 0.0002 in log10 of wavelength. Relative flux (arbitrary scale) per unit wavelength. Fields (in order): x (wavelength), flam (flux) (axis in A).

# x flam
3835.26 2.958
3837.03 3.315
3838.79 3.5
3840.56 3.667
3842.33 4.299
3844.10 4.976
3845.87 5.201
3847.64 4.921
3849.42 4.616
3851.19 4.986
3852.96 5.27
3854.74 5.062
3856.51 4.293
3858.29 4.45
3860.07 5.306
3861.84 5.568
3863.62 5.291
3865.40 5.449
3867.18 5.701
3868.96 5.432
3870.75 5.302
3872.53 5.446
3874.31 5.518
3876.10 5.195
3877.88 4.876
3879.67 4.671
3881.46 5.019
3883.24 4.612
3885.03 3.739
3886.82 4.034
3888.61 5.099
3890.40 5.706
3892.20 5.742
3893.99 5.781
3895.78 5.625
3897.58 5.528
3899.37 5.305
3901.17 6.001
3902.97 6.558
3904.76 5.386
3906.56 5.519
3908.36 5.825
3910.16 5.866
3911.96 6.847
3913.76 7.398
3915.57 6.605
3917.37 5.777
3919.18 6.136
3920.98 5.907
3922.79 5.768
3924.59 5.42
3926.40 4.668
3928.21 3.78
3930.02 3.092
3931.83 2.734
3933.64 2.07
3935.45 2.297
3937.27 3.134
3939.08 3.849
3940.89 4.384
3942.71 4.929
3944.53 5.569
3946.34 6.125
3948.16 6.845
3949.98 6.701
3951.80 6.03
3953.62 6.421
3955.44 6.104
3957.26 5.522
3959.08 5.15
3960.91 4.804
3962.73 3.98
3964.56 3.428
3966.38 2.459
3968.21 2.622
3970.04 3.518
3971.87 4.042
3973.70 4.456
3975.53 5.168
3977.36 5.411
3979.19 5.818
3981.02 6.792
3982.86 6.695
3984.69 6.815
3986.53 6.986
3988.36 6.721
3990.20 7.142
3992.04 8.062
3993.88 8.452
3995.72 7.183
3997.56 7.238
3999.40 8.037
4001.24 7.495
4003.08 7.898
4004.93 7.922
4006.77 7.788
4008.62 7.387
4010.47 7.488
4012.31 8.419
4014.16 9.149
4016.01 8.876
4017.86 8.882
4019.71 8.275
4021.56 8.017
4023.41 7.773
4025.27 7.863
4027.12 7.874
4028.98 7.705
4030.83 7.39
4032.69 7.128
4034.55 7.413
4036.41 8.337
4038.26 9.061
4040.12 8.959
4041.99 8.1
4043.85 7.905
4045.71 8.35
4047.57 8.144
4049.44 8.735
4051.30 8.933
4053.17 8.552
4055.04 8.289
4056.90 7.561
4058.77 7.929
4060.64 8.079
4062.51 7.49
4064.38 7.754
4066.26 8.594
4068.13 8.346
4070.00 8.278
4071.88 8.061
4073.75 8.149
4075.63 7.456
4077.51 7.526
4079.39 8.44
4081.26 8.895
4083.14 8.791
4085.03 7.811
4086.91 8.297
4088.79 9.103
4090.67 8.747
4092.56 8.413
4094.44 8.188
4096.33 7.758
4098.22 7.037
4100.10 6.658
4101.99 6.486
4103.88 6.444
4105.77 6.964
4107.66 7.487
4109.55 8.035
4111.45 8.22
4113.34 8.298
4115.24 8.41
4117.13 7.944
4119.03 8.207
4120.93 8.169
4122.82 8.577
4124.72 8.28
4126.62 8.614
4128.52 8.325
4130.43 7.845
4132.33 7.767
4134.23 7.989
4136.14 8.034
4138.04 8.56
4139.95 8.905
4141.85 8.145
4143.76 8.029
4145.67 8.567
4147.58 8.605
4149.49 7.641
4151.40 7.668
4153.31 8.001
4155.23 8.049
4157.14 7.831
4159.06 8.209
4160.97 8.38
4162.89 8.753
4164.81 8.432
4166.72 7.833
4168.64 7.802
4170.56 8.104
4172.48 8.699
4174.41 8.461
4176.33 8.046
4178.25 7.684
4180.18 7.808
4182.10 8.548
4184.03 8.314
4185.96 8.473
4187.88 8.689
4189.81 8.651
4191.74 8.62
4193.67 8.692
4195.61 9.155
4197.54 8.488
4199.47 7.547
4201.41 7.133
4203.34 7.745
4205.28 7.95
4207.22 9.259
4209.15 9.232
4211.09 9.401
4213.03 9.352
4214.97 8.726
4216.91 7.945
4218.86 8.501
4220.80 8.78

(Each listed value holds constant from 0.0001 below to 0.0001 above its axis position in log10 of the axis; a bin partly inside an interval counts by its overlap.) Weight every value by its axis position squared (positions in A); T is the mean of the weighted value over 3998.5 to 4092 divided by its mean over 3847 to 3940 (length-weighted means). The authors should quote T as 1.73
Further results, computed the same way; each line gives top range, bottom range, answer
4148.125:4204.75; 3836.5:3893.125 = 1.95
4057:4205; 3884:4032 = 1.47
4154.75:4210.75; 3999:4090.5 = 1.09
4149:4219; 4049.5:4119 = 1.09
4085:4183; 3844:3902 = 1.78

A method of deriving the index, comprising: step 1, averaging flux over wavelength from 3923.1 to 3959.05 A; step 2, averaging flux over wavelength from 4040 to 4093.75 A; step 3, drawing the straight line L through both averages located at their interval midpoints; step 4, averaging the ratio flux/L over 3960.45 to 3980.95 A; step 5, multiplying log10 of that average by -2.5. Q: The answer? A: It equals 0.299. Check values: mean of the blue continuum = 4.75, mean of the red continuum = 8.25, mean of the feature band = 4.25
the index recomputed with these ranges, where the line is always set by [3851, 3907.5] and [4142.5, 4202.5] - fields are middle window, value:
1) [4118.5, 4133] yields -0.07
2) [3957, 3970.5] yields 0.49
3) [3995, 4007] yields -0.18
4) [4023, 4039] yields -0.16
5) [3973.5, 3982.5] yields 0.10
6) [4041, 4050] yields -0.19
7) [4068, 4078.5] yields -0.10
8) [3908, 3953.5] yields 0.13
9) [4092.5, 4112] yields 0.02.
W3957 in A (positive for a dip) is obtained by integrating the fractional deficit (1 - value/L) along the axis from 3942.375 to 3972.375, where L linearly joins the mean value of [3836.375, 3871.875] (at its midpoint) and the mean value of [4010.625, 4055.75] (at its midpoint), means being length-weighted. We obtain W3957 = 7.97 A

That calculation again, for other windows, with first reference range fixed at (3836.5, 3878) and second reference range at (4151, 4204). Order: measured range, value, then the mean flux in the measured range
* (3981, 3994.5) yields -2.0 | 7.21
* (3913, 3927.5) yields -0.9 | 5.91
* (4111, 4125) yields -1.2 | 8.27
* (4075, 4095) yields -3.0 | 8.35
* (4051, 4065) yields -2.1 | 8.04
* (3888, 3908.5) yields -1.3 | 5.68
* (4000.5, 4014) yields -2.9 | 7.85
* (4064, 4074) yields -1.6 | 8.22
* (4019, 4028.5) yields -1.9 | 7.94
